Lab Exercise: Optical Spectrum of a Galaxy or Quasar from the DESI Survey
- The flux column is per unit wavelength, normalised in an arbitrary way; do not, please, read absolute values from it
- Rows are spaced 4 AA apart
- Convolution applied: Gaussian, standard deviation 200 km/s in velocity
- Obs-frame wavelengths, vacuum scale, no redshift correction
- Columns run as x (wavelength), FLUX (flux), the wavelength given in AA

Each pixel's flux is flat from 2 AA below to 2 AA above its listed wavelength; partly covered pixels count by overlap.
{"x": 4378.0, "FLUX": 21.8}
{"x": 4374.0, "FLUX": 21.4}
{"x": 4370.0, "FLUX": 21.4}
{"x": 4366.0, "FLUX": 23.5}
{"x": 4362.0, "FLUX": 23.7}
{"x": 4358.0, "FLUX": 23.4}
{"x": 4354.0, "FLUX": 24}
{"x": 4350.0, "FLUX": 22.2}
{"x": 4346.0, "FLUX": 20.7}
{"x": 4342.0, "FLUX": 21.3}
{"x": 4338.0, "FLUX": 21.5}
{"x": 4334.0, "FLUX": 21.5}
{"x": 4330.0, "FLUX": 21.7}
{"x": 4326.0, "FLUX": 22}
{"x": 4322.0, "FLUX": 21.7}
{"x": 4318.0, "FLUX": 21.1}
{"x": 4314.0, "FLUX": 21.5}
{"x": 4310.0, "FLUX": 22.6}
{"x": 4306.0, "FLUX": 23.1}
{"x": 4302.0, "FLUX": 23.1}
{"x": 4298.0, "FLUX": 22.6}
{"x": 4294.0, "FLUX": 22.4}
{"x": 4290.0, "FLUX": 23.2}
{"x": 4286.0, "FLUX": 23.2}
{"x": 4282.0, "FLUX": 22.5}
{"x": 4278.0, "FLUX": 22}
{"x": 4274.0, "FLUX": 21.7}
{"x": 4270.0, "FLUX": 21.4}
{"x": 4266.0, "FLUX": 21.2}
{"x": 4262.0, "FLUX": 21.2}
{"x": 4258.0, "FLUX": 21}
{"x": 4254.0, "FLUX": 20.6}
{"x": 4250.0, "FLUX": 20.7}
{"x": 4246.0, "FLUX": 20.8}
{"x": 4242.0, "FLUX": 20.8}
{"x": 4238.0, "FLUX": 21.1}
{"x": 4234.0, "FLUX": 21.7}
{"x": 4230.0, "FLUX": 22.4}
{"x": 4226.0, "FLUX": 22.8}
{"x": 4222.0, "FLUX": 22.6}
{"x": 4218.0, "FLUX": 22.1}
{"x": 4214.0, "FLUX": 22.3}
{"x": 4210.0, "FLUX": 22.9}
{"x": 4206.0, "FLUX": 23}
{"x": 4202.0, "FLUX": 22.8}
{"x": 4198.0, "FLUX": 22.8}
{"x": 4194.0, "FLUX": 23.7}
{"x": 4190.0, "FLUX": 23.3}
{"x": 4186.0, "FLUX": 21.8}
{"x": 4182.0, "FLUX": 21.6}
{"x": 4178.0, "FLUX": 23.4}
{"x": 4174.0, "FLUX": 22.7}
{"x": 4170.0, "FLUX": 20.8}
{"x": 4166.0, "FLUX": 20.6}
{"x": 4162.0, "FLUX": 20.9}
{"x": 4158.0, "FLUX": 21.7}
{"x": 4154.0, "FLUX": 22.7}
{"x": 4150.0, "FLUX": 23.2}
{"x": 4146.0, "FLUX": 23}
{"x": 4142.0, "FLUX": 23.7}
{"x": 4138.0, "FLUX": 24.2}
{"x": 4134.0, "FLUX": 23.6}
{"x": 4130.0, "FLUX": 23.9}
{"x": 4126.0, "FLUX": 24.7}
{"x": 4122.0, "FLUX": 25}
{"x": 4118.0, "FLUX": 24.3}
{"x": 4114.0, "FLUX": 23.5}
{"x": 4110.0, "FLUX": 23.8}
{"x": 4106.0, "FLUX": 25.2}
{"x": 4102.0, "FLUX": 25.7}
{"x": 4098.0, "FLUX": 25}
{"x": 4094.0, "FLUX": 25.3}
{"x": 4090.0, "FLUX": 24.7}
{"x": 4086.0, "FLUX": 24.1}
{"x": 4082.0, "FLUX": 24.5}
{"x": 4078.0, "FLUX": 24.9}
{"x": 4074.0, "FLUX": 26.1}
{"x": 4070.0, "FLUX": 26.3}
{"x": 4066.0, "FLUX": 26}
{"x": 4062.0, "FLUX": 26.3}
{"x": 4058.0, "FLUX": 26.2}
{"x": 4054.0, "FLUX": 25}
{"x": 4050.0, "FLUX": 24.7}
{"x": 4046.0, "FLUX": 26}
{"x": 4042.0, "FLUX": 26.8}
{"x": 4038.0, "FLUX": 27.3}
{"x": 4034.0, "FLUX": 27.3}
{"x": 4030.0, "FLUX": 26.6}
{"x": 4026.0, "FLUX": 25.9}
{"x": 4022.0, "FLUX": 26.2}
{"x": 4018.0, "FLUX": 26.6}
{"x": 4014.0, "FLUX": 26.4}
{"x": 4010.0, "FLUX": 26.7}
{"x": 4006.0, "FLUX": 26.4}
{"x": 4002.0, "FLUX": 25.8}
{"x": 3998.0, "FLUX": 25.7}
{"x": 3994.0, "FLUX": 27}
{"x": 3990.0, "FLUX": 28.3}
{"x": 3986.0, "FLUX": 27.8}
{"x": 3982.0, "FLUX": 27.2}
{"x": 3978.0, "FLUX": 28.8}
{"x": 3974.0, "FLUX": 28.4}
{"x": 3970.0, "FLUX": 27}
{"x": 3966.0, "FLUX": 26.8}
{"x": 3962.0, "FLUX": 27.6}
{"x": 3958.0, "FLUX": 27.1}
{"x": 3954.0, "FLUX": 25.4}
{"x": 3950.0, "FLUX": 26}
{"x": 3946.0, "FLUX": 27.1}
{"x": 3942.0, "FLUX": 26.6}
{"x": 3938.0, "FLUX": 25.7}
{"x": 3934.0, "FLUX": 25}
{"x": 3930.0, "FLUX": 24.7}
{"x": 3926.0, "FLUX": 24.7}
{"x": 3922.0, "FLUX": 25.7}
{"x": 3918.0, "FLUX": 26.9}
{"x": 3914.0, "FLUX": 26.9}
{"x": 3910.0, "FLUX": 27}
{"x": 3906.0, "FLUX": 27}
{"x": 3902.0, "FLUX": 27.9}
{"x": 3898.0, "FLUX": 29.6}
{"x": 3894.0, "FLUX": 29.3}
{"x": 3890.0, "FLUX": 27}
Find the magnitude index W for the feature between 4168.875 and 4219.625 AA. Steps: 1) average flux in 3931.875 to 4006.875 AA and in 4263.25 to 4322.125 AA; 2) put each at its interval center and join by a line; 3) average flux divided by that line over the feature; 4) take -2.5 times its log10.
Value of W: 0.05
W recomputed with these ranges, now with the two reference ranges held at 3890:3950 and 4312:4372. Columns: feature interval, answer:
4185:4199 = 0.03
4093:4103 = -0.02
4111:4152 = 0.02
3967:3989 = -0.07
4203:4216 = 0.04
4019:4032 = -0.03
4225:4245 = 0.08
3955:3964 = -0.03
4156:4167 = 0.14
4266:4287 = 0.04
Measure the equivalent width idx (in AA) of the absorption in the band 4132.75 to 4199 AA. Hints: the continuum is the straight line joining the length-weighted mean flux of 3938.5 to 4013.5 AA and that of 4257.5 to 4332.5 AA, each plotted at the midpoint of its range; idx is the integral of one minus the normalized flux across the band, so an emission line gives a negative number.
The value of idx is 4.1 AA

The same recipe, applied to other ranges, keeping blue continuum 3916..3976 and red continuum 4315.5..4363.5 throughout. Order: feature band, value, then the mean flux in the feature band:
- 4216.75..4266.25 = 3.5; 21.5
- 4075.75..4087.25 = 0.1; 24.6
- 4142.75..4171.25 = 2.5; 22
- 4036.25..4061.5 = -0.8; 26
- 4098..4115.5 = 0.0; 24.6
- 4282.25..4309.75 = -0.5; 22.9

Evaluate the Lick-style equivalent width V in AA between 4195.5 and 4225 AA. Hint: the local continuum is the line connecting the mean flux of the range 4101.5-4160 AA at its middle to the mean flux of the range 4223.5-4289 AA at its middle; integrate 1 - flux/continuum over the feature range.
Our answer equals -0.3 AA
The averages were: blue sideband 23.8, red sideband 21.6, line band 22.7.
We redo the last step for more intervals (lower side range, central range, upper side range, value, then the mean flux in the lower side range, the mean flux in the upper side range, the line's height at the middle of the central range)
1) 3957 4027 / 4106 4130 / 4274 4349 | 0.7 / 27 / 22.1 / 25.1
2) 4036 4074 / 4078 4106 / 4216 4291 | 0.4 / 26.1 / 21.7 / 25.3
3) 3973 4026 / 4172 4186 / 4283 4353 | 1.0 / 27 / 22.1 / 24.2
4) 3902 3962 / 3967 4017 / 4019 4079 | -1.8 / 26.2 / 26.1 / 26.2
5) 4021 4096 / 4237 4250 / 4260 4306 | 1.2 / 25.8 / 22.3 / 22.9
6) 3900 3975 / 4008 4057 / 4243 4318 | -2.1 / 26.5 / 21.9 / 25.2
